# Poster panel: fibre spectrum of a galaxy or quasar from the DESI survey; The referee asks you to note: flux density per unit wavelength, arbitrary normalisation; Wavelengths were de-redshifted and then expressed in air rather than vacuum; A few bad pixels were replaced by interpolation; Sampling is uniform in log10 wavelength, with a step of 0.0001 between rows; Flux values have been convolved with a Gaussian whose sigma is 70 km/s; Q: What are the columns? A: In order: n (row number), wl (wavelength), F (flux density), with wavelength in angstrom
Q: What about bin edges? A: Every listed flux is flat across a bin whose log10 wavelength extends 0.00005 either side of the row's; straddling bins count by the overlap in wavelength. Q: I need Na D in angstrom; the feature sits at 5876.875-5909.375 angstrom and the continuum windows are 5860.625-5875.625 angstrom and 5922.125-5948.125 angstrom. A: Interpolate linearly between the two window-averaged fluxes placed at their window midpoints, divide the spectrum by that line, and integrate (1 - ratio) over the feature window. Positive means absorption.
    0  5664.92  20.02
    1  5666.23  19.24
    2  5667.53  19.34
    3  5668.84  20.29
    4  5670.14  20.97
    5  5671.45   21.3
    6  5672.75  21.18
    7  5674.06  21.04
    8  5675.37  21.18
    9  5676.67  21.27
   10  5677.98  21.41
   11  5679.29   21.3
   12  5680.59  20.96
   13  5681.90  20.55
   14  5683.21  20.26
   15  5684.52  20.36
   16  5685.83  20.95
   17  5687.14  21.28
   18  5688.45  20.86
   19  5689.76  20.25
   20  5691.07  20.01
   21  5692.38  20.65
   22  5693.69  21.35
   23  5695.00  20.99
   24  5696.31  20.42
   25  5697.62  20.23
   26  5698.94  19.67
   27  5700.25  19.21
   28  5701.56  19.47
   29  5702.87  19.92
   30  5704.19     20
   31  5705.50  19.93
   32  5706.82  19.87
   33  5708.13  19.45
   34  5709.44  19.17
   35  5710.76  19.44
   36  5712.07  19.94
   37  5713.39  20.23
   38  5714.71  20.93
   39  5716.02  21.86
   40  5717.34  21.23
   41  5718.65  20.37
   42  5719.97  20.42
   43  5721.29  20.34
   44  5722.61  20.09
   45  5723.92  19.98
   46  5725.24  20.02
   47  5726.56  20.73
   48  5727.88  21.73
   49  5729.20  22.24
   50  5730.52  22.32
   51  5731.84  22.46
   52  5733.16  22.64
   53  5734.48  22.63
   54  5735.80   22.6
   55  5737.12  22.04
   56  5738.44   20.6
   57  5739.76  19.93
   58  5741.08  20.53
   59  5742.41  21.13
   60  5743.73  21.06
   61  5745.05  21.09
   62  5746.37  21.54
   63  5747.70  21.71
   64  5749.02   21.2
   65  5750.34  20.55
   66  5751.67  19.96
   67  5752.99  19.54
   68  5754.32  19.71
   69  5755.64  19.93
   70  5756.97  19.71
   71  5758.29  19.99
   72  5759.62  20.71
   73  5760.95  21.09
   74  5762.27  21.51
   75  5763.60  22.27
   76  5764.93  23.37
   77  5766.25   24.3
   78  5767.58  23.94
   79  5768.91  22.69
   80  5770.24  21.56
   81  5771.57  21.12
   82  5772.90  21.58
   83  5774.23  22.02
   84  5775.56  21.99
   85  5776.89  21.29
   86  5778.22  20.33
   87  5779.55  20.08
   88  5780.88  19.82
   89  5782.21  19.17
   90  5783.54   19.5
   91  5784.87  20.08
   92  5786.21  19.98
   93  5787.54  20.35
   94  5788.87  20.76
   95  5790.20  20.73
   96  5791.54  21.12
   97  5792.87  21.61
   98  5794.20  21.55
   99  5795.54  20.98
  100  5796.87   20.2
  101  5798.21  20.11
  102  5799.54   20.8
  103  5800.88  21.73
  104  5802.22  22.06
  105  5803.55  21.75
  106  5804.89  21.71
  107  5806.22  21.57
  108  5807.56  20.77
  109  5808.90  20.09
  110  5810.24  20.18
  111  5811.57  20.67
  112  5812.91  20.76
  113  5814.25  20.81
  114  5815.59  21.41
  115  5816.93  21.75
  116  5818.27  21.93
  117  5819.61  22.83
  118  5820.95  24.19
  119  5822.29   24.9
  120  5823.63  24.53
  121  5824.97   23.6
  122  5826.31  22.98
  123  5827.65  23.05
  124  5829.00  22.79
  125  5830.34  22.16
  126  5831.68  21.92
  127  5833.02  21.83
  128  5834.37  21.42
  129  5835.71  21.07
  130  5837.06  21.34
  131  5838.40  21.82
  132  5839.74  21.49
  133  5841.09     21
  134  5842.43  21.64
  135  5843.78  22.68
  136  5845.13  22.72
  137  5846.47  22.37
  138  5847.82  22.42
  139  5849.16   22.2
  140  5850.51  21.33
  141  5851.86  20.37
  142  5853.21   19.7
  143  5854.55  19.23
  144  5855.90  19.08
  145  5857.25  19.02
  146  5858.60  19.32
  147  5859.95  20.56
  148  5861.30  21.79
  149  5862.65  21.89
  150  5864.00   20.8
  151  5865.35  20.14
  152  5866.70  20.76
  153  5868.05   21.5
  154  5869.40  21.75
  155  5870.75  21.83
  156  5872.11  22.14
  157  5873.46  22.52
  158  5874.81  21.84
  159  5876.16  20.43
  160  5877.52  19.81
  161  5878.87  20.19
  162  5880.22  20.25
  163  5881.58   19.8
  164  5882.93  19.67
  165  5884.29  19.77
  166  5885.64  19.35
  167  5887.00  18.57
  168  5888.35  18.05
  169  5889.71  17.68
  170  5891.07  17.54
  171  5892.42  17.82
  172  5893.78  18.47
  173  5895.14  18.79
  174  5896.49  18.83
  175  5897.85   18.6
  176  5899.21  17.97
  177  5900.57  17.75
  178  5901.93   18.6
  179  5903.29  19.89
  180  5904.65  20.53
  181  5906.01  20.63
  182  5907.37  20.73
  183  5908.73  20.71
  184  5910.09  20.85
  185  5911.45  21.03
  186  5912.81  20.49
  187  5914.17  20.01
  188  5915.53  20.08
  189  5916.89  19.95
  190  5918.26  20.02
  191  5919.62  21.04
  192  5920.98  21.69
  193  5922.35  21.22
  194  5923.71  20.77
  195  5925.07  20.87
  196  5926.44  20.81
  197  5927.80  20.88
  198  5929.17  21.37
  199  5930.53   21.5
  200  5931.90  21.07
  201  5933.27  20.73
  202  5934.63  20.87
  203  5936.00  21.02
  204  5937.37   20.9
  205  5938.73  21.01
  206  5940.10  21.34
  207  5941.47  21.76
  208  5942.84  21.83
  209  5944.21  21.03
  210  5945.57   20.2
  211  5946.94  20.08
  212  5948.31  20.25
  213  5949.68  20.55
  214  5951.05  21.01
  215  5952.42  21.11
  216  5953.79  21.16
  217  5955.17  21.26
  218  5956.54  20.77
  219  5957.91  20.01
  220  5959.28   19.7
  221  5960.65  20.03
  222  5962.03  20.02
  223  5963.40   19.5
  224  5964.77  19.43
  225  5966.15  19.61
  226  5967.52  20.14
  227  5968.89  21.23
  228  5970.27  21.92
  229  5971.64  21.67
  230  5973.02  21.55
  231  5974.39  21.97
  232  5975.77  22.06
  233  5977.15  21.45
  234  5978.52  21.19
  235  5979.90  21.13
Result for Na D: 3.3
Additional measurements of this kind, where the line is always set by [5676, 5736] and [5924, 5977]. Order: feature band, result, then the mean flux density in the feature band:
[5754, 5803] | -0.8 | 21.1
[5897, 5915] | 0.9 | 19.8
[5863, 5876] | -0.4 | 21.5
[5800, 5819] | -0.4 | 21.2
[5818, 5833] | -1.7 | 23.2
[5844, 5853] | -0.5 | 21.8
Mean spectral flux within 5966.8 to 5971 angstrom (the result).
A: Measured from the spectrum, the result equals 21.1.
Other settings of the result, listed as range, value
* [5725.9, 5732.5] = 21.9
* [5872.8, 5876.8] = 21.6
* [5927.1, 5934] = 21.1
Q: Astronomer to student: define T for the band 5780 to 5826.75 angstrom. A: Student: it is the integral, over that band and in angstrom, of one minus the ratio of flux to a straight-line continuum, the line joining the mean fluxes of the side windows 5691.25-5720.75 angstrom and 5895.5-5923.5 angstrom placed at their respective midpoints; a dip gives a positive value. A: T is -2.8 angstrom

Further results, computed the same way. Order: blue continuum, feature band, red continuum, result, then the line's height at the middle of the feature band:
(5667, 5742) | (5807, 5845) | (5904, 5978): -2.3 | 20.8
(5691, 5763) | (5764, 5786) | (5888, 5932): -1.0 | 20.5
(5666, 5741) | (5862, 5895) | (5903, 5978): 1.1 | 20.8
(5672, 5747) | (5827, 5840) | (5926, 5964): -0.7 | 20.8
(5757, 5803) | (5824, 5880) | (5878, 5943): -2.3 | 20.6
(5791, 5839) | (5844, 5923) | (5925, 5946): 4.3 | 21.4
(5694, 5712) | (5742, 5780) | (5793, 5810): -1.3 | 20.6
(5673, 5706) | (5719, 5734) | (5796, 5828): -0.2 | 20.9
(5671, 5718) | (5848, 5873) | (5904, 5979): -0.1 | 20.7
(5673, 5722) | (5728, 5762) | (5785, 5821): -0.5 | 20.8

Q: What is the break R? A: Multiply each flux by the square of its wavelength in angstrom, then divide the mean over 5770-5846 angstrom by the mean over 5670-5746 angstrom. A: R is 1.1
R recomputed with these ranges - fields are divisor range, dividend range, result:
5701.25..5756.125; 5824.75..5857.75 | 1.08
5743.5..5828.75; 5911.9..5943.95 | 1.03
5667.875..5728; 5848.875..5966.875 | 1.07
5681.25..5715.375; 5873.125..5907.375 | 1.02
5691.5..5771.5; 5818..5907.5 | 1.04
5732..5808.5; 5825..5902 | 1.00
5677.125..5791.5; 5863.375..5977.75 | 1.04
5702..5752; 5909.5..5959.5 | 1.07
